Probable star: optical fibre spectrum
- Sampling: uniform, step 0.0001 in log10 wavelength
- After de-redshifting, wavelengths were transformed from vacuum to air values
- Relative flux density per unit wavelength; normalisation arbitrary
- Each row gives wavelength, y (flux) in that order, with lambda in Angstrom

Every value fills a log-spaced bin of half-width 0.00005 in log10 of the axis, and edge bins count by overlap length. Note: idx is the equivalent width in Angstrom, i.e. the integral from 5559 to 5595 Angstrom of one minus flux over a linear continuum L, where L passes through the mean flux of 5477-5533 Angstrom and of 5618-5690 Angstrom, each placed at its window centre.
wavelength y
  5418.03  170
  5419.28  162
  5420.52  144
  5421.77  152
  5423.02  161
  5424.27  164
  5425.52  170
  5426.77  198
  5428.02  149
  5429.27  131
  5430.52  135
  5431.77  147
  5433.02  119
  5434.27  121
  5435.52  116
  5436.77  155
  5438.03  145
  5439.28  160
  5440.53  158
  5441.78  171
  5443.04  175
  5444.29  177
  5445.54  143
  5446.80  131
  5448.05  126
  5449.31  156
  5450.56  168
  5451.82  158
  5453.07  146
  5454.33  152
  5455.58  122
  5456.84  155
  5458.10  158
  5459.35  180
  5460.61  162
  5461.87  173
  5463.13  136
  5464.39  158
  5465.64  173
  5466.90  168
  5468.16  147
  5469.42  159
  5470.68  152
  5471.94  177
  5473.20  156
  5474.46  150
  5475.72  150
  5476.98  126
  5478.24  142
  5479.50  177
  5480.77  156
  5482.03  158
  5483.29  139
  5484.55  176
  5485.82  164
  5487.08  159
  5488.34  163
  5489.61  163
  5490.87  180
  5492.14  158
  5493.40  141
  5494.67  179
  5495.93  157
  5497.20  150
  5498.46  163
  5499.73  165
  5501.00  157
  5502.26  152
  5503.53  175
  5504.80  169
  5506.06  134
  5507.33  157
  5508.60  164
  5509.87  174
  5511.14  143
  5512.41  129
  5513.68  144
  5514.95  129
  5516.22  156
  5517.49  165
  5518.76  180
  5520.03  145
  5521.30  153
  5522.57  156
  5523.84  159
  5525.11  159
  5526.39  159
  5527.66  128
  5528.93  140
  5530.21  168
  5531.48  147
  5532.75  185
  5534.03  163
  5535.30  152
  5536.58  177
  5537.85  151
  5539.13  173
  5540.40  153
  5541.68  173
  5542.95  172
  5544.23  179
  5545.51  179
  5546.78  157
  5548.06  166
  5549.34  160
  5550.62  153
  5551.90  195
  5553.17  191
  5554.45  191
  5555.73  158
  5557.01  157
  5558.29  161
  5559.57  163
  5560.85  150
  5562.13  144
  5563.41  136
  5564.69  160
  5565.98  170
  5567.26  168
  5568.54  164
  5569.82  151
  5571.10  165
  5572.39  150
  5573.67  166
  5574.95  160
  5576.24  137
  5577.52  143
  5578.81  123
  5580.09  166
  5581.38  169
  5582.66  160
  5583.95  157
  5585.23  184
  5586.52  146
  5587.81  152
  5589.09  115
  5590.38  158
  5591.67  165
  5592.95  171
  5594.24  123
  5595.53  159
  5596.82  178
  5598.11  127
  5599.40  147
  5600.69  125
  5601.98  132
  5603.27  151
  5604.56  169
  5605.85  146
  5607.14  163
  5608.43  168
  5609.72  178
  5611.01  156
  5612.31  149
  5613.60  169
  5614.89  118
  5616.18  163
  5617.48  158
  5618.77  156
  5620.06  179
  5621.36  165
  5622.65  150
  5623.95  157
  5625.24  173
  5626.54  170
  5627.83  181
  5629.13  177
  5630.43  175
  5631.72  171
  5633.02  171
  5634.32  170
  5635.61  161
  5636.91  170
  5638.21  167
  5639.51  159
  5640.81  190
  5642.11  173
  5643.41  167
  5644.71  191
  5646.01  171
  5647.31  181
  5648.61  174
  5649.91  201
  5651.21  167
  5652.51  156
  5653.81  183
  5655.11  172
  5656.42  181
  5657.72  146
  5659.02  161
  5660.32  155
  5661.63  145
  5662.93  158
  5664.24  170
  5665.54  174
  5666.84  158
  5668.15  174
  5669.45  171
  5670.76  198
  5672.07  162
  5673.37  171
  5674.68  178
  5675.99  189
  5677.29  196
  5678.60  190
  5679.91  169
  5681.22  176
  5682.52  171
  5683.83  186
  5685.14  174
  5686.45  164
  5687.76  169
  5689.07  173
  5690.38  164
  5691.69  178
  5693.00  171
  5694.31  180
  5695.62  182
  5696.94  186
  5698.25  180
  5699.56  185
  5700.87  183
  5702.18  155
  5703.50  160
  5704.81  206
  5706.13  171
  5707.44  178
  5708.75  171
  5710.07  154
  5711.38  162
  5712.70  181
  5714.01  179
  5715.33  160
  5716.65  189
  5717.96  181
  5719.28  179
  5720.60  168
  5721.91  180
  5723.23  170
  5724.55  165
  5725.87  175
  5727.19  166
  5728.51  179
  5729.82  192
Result 2.1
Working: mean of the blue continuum 157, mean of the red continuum 172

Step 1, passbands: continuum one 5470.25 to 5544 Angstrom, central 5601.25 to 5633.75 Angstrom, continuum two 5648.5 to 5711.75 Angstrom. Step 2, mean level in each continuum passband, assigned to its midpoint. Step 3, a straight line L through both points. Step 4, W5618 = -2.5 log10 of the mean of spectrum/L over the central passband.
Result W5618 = 0.04 mag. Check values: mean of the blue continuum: 158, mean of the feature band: 162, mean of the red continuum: 173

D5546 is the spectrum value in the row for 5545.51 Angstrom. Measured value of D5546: 179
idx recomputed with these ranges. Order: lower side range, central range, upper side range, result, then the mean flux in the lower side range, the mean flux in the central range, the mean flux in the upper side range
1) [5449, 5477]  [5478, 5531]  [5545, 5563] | 1.2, 156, 157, 166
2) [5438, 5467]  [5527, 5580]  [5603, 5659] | 0.7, 156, 161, 167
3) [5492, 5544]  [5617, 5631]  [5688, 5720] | 0.0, 158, 167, 175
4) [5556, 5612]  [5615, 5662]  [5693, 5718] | -1.4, 154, 169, 176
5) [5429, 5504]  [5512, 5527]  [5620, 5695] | 0.6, 155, 153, 172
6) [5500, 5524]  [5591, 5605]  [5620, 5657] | 1.5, 155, 149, 172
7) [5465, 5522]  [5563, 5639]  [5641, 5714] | 4.1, 157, 158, 174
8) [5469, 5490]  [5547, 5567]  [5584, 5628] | -1.0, 157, 164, 156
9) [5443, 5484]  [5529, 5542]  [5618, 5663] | -0.2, 155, 163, 169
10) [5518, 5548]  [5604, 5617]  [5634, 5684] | 0.8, 161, 158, 173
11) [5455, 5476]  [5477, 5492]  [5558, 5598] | -0.3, 158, 160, 155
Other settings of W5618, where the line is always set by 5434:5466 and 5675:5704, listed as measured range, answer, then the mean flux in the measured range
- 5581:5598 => 0.08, 156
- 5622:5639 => 0.01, 169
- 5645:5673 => 0.02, 170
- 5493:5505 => -0.02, 161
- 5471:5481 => 0.01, 154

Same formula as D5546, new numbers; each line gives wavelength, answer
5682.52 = 171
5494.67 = 179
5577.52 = 143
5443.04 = 175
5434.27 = 121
